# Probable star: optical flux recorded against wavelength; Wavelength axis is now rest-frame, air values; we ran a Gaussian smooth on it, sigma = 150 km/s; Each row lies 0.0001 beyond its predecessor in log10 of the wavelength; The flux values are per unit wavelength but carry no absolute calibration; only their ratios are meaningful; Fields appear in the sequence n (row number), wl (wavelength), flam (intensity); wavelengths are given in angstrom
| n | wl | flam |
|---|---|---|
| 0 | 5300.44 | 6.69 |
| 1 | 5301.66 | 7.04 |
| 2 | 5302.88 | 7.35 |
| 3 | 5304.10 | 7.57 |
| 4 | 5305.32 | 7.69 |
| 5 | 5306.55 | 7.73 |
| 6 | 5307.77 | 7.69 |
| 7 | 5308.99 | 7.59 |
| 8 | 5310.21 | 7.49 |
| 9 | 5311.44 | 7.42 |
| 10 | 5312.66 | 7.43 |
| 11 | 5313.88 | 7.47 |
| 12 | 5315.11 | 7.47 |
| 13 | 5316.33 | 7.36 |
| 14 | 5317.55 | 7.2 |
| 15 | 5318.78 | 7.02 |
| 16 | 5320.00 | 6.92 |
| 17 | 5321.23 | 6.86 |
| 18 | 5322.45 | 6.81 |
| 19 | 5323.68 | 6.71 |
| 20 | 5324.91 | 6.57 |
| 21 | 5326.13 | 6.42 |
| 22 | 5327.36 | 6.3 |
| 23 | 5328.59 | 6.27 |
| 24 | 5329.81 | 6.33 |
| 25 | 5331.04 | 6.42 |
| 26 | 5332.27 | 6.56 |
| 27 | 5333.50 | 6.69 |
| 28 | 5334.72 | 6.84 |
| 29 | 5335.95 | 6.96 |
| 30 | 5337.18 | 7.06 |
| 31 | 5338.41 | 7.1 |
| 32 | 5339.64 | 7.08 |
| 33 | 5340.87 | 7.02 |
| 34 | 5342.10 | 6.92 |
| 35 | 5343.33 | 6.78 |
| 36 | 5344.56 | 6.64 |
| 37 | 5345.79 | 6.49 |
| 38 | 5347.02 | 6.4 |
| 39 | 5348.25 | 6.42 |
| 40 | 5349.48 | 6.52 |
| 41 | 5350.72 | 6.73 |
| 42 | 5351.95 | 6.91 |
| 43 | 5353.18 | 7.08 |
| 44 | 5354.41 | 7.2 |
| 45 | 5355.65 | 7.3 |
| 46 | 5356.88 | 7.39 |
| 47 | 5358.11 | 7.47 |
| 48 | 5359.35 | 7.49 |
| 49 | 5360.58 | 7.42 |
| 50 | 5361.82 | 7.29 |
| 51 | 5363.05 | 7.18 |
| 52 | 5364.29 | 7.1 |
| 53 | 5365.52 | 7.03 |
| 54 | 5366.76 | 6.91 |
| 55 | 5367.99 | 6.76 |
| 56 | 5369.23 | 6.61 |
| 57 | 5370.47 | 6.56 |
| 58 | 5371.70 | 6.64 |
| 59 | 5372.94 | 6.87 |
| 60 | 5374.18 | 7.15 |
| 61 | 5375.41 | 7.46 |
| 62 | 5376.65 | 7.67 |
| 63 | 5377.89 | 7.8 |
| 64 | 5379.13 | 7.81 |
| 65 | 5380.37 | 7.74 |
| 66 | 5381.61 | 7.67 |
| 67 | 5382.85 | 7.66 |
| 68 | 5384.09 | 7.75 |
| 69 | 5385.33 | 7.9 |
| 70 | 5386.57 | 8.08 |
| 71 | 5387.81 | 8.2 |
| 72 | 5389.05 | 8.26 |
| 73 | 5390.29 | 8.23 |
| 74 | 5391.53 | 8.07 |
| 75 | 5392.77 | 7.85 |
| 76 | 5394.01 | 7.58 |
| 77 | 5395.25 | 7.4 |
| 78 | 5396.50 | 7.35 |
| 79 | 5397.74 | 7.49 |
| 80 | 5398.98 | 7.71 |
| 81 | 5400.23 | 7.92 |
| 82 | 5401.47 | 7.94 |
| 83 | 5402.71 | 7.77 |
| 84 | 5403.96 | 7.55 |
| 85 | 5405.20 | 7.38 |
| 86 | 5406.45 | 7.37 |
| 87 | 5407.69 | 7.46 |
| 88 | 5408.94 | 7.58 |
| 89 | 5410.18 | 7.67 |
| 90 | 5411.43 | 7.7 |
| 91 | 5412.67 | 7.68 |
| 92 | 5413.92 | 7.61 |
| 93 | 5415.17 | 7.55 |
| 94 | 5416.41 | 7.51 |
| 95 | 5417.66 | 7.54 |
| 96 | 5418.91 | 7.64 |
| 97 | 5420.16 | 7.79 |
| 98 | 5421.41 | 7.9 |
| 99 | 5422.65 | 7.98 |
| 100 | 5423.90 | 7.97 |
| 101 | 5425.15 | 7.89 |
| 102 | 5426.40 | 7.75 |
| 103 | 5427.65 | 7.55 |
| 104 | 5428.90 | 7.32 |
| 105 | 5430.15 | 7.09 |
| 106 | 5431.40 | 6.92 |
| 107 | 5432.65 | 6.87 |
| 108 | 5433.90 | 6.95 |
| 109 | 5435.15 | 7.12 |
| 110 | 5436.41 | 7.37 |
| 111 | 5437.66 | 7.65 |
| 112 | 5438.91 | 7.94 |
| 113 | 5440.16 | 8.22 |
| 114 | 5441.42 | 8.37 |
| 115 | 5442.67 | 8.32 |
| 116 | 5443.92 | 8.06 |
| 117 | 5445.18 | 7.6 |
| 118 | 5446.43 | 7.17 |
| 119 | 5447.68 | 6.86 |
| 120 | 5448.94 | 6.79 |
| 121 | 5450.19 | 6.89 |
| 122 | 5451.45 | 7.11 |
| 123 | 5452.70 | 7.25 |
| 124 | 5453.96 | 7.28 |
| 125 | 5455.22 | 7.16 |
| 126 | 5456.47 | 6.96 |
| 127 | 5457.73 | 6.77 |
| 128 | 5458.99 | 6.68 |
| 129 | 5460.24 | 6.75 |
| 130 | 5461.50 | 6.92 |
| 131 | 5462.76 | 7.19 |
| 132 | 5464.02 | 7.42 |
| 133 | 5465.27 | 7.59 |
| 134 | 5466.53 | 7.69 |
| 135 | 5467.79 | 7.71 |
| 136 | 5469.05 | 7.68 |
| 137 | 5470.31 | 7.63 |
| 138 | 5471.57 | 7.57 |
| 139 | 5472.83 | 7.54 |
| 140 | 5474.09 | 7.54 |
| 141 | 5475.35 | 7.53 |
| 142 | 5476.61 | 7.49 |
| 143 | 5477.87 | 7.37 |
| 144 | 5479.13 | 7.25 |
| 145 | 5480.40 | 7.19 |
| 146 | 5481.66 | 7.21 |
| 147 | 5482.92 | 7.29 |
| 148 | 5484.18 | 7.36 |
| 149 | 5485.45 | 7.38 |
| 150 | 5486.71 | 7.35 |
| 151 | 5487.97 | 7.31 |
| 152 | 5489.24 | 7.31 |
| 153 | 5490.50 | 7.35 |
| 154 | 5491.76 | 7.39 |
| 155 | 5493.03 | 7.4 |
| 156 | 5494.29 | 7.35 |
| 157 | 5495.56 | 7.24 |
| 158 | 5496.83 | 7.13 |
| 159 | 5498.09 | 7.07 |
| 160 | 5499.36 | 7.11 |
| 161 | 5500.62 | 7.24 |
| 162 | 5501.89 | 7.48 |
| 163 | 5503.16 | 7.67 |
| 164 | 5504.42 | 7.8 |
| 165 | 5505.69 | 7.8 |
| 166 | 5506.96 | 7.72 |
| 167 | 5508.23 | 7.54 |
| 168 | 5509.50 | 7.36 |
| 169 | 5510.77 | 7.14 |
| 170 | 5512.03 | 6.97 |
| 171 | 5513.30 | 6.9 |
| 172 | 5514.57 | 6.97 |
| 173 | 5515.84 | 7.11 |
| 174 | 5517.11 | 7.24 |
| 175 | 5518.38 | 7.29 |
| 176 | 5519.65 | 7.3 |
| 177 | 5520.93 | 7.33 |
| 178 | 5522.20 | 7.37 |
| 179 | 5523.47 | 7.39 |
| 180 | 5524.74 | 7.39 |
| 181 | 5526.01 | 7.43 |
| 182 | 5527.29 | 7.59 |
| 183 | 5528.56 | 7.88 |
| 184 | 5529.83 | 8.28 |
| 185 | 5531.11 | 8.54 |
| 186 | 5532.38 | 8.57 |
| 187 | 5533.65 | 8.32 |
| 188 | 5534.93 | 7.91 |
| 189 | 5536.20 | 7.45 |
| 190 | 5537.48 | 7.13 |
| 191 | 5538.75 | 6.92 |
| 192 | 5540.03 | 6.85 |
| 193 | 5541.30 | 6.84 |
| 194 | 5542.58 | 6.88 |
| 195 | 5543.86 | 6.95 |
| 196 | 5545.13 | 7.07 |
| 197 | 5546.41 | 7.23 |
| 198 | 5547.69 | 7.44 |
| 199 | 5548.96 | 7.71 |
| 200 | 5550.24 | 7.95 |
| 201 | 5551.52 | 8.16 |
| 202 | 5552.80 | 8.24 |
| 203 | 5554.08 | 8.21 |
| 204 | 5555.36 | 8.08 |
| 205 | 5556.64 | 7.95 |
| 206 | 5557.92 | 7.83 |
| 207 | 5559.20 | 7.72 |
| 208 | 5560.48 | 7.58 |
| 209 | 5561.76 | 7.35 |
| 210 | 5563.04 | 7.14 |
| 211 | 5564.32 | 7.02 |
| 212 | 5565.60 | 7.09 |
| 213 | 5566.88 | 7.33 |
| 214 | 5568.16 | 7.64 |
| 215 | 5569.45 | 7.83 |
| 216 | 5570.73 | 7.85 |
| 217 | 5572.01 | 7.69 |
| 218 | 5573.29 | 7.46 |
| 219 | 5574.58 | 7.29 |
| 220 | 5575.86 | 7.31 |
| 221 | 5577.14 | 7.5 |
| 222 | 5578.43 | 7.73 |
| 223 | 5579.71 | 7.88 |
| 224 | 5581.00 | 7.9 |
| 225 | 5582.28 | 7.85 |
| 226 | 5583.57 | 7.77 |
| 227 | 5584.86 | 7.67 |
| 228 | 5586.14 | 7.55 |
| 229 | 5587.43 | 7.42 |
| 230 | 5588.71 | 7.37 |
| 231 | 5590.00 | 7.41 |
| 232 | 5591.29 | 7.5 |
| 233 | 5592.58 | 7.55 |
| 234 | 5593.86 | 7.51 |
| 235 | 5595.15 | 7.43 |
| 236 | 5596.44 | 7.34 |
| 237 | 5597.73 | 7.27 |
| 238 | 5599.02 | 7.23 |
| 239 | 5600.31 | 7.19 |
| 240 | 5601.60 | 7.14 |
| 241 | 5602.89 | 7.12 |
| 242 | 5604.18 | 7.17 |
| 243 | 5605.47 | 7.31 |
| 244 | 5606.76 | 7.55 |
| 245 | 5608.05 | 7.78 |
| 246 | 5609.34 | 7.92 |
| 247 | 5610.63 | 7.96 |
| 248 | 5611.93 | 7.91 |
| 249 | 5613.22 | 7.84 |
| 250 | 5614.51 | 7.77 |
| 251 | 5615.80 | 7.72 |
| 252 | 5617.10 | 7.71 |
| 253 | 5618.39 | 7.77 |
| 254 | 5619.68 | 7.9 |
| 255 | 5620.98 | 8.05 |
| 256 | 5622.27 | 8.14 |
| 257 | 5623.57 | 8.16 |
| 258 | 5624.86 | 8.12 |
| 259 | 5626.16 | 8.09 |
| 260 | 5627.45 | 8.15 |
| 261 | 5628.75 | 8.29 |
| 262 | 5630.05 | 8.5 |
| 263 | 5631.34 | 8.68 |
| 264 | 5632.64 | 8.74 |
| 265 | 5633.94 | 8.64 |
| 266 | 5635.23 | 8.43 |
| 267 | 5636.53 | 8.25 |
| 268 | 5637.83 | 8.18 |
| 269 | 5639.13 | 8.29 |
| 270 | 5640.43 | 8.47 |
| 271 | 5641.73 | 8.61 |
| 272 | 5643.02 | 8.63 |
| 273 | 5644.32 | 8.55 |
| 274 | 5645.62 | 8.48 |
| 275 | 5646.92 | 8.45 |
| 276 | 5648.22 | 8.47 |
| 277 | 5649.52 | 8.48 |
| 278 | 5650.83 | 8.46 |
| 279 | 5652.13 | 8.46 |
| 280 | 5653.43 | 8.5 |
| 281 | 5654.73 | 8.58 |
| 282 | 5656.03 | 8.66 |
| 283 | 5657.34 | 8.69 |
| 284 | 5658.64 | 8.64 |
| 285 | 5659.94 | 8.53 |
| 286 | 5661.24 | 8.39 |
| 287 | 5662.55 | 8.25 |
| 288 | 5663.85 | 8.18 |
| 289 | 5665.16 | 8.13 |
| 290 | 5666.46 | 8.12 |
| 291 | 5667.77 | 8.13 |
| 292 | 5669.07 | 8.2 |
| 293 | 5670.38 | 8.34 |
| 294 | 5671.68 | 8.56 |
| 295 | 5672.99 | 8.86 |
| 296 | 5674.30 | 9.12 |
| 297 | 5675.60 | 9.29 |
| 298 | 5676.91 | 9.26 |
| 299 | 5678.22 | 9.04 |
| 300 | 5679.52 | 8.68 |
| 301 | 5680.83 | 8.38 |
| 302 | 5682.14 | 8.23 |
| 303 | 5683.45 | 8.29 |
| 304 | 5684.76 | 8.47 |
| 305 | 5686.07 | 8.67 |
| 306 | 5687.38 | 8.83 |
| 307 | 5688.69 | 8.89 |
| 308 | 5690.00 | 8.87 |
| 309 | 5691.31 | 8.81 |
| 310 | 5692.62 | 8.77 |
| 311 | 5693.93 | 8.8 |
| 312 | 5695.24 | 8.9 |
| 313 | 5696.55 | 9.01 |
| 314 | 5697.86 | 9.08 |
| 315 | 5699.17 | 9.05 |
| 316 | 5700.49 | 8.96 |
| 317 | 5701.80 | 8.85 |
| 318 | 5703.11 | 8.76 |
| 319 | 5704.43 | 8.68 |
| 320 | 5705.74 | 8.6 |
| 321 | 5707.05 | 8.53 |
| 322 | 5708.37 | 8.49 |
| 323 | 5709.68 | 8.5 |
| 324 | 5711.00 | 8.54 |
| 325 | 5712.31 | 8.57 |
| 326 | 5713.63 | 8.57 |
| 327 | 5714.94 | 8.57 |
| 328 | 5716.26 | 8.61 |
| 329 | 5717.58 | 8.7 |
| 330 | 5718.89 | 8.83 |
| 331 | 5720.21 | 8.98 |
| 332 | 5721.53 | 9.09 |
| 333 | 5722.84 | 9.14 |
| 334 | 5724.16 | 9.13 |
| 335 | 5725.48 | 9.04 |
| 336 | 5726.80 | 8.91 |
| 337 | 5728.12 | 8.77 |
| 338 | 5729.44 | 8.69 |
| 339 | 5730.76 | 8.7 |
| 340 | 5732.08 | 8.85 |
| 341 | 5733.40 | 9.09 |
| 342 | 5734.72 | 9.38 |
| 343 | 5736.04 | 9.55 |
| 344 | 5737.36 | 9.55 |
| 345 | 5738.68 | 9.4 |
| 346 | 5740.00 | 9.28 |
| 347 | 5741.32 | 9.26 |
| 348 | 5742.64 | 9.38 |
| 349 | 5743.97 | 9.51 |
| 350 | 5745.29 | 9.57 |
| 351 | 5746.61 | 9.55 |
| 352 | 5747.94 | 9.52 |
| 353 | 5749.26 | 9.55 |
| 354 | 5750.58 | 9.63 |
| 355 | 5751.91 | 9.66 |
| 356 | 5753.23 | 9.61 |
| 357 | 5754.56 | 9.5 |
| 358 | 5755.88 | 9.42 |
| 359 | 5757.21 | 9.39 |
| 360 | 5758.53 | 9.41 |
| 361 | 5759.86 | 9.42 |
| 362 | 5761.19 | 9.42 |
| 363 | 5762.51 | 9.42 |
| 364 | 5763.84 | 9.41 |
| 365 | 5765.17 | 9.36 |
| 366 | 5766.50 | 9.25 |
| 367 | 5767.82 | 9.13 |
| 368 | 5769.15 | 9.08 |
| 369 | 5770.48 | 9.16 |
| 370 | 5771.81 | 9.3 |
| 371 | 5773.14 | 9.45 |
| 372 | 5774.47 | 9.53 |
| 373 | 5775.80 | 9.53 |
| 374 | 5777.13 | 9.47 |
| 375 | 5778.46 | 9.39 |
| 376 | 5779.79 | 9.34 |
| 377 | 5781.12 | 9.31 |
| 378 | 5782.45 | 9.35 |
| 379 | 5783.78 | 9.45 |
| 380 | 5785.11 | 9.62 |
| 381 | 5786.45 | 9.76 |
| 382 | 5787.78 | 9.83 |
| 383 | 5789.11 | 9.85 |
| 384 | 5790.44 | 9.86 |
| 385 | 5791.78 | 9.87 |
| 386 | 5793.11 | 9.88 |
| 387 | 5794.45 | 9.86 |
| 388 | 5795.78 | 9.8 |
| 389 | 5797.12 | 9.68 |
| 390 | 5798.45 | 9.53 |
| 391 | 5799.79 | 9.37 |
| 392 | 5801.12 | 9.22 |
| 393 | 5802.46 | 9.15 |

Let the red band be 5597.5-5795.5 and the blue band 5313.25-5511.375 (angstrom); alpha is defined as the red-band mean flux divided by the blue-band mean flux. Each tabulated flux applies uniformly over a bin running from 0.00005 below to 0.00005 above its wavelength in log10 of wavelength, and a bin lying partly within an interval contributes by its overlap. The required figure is 1.2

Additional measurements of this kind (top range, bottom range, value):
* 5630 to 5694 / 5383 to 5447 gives 1.11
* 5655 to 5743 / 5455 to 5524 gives 1.20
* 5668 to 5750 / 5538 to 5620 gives 1.18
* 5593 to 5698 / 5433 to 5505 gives 1.12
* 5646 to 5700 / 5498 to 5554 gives 1.15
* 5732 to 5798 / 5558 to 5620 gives 1.26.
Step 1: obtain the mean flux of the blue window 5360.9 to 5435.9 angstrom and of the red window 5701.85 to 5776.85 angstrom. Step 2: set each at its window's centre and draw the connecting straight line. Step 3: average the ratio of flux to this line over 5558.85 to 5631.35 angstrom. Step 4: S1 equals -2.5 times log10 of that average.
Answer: 0.109 mag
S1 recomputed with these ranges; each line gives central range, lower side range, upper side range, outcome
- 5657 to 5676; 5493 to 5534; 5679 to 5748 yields 0.010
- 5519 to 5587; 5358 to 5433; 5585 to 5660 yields 0.038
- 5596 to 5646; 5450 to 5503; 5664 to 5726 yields 0.035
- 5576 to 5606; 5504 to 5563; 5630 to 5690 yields 0.073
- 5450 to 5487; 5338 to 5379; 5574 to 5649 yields 0.015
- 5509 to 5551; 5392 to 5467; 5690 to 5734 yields 0.075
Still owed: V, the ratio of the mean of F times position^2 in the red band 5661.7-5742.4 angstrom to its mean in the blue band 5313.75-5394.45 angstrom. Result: 1.40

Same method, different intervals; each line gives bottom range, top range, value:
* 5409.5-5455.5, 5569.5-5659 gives 1.13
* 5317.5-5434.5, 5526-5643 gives 1.15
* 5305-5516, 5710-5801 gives 1.44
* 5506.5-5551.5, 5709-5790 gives 1.35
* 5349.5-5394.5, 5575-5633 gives 1.14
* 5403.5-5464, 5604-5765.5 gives 1.28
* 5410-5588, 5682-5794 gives 1.33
